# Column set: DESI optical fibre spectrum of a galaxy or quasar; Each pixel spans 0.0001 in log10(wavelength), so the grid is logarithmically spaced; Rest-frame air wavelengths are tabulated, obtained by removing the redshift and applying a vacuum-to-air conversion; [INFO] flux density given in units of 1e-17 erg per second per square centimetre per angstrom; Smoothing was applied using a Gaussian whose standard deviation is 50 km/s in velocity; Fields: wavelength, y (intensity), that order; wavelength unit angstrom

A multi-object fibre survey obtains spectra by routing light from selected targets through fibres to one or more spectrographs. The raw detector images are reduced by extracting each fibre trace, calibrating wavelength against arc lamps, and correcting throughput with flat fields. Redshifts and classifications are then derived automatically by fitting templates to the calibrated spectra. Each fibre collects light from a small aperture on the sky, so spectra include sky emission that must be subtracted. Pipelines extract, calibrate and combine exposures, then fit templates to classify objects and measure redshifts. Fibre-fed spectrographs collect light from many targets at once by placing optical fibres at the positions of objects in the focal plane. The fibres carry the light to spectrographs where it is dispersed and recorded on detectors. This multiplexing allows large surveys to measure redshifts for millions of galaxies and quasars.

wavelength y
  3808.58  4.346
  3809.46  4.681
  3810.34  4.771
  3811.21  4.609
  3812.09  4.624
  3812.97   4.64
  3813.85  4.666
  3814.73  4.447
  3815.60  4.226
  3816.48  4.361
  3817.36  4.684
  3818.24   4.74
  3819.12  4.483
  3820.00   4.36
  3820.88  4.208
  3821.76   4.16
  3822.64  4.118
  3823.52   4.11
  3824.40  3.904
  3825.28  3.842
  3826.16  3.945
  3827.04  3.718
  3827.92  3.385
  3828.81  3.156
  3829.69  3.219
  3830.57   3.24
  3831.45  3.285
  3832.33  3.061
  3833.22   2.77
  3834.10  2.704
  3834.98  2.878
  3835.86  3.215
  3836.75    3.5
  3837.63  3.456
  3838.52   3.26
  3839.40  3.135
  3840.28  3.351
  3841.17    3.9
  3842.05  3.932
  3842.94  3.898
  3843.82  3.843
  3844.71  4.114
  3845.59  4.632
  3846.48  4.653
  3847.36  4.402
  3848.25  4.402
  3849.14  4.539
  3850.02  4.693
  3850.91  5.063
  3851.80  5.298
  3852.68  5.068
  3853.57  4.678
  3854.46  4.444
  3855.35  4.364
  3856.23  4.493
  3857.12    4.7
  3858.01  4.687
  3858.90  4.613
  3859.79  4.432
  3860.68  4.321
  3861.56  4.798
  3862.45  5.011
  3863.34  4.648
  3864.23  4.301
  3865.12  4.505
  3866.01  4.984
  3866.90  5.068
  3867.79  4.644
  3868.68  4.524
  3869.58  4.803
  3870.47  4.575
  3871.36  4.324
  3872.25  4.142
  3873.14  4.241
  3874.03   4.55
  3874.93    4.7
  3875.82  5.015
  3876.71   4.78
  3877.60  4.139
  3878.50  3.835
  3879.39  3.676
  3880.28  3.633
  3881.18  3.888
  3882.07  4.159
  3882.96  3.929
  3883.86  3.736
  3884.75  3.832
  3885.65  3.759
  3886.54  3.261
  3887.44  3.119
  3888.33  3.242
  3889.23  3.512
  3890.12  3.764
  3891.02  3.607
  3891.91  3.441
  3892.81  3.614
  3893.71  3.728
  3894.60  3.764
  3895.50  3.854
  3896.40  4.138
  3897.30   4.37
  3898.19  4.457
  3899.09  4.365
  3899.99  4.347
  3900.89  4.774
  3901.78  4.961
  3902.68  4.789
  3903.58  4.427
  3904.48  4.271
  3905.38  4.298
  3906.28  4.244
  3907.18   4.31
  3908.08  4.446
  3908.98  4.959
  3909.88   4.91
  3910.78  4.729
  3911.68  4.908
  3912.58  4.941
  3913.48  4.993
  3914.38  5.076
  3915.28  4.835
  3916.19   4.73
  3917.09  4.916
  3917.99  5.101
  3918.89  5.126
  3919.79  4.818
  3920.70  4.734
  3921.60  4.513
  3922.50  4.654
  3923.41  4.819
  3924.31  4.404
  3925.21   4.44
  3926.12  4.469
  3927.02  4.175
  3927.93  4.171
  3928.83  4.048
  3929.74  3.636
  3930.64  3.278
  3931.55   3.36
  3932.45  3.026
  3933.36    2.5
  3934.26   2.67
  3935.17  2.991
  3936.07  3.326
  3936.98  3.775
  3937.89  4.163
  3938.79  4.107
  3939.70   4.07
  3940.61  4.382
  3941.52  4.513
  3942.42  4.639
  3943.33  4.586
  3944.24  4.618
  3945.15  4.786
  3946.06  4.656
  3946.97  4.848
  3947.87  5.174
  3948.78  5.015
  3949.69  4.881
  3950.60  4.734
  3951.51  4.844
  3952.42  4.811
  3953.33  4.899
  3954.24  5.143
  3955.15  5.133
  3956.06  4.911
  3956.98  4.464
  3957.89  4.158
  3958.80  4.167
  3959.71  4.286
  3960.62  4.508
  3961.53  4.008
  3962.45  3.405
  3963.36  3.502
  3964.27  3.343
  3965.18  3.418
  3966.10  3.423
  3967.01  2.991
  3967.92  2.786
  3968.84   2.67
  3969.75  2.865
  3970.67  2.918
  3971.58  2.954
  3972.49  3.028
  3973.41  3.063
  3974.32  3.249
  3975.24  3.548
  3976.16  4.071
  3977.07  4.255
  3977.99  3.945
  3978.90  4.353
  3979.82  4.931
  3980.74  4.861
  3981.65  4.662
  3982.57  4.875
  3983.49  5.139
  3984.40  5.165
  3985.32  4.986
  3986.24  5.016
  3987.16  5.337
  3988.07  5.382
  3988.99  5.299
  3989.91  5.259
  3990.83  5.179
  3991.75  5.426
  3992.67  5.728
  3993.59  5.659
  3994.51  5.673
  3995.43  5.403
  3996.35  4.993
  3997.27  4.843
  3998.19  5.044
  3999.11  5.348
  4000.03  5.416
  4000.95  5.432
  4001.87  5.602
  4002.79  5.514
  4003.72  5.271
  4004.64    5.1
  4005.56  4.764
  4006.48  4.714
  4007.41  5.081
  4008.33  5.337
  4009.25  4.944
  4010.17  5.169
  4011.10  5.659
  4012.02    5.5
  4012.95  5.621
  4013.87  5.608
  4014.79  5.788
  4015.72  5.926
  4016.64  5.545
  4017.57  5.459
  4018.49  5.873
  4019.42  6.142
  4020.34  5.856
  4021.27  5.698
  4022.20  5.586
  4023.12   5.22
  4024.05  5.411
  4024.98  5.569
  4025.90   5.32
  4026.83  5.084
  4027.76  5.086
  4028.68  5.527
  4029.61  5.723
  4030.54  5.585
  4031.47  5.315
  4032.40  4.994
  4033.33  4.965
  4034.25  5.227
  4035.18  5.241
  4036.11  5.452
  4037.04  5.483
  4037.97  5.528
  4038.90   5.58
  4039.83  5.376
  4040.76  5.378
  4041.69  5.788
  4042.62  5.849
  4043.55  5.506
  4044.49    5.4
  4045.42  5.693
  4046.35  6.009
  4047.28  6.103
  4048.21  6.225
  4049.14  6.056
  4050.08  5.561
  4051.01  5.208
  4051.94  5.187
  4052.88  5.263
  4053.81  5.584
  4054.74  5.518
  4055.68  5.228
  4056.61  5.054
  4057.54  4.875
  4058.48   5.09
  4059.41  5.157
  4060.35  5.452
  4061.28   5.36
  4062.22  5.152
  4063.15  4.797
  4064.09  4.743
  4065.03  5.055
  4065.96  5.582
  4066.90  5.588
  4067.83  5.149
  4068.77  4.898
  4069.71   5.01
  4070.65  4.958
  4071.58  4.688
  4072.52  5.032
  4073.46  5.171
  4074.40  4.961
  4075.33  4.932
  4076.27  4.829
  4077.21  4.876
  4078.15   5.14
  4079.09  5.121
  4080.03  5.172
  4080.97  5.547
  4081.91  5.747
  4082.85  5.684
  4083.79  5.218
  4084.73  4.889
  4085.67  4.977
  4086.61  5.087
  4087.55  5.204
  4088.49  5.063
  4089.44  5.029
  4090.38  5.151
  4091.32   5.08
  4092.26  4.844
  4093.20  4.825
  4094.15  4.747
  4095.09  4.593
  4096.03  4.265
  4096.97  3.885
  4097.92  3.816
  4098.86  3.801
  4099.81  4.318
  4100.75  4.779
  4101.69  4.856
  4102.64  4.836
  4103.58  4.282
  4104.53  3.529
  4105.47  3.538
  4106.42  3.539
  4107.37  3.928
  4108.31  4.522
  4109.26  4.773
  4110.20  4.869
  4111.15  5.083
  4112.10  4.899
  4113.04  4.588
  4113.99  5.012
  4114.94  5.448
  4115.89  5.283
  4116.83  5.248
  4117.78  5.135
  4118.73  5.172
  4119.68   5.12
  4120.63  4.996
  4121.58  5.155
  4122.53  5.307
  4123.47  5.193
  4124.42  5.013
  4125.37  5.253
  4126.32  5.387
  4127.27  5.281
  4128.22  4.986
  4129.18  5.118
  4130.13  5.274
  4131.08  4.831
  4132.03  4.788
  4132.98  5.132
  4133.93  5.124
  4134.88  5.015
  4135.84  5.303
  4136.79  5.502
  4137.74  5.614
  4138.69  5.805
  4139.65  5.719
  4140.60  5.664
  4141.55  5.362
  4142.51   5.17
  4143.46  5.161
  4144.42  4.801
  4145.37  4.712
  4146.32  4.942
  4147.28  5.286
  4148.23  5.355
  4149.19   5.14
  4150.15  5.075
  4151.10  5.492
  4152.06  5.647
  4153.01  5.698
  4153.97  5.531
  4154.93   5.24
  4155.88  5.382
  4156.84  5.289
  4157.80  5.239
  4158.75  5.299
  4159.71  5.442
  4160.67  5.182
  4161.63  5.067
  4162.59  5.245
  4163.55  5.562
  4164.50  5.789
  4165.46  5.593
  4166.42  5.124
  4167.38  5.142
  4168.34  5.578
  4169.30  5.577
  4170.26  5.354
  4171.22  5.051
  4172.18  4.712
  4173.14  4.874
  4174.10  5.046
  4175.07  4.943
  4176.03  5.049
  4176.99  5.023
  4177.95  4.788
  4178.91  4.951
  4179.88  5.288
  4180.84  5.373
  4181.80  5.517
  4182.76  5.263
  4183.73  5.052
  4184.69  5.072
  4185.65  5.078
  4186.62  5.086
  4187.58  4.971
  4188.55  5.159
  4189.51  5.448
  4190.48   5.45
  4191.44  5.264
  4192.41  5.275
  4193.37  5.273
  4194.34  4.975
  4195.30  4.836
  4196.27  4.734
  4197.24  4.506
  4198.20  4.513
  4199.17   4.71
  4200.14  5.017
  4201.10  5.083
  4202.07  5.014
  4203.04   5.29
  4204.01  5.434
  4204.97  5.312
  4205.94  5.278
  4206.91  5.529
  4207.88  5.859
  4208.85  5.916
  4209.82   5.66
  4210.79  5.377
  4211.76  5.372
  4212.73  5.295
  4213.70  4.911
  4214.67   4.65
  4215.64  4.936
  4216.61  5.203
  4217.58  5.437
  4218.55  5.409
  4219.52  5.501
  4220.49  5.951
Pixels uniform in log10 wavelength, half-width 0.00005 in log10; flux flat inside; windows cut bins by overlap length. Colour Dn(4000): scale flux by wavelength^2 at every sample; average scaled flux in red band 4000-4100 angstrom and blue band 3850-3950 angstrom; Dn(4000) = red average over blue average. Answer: 1.3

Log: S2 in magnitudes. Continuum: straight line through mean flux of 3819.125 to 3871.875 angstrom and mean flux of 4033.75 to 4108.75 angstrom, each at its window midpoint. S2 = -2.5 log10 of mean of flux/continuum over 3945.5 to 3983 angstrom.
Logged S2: 0.13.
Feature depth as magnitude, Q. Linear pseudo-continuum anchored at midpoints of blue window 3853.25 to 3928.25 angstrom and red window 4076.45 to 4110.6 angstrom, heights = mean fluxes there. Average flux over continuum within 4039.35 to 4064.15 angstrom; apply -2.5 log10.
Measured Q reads -0.17 mag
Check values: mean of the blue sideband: 4.39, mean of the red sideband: 4.71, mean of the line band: 5.44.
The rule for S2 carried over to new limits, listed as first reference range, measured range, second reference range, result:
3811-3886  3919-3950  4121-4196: 0.07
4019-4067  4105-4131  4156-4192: 0.08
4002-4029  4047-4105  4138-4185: 0.07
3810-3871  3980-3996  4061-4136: -0.14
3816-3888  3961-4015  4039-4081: 0.07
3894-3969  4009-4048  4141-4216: -0.19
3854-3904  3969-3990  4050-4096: 0.10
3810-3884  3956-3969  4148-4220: 0.22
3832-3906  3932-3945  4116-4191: 0.15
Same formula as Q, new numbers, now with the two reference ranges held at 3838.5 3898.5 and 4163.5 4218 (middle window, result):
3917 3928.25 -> -0.06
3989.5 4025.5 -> -0.17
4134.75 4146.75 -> -0.06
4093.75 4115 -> 0.12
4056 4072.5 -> -0.06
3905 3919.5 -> -0.10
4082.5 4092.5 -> -0.05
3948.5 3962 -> -0.04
